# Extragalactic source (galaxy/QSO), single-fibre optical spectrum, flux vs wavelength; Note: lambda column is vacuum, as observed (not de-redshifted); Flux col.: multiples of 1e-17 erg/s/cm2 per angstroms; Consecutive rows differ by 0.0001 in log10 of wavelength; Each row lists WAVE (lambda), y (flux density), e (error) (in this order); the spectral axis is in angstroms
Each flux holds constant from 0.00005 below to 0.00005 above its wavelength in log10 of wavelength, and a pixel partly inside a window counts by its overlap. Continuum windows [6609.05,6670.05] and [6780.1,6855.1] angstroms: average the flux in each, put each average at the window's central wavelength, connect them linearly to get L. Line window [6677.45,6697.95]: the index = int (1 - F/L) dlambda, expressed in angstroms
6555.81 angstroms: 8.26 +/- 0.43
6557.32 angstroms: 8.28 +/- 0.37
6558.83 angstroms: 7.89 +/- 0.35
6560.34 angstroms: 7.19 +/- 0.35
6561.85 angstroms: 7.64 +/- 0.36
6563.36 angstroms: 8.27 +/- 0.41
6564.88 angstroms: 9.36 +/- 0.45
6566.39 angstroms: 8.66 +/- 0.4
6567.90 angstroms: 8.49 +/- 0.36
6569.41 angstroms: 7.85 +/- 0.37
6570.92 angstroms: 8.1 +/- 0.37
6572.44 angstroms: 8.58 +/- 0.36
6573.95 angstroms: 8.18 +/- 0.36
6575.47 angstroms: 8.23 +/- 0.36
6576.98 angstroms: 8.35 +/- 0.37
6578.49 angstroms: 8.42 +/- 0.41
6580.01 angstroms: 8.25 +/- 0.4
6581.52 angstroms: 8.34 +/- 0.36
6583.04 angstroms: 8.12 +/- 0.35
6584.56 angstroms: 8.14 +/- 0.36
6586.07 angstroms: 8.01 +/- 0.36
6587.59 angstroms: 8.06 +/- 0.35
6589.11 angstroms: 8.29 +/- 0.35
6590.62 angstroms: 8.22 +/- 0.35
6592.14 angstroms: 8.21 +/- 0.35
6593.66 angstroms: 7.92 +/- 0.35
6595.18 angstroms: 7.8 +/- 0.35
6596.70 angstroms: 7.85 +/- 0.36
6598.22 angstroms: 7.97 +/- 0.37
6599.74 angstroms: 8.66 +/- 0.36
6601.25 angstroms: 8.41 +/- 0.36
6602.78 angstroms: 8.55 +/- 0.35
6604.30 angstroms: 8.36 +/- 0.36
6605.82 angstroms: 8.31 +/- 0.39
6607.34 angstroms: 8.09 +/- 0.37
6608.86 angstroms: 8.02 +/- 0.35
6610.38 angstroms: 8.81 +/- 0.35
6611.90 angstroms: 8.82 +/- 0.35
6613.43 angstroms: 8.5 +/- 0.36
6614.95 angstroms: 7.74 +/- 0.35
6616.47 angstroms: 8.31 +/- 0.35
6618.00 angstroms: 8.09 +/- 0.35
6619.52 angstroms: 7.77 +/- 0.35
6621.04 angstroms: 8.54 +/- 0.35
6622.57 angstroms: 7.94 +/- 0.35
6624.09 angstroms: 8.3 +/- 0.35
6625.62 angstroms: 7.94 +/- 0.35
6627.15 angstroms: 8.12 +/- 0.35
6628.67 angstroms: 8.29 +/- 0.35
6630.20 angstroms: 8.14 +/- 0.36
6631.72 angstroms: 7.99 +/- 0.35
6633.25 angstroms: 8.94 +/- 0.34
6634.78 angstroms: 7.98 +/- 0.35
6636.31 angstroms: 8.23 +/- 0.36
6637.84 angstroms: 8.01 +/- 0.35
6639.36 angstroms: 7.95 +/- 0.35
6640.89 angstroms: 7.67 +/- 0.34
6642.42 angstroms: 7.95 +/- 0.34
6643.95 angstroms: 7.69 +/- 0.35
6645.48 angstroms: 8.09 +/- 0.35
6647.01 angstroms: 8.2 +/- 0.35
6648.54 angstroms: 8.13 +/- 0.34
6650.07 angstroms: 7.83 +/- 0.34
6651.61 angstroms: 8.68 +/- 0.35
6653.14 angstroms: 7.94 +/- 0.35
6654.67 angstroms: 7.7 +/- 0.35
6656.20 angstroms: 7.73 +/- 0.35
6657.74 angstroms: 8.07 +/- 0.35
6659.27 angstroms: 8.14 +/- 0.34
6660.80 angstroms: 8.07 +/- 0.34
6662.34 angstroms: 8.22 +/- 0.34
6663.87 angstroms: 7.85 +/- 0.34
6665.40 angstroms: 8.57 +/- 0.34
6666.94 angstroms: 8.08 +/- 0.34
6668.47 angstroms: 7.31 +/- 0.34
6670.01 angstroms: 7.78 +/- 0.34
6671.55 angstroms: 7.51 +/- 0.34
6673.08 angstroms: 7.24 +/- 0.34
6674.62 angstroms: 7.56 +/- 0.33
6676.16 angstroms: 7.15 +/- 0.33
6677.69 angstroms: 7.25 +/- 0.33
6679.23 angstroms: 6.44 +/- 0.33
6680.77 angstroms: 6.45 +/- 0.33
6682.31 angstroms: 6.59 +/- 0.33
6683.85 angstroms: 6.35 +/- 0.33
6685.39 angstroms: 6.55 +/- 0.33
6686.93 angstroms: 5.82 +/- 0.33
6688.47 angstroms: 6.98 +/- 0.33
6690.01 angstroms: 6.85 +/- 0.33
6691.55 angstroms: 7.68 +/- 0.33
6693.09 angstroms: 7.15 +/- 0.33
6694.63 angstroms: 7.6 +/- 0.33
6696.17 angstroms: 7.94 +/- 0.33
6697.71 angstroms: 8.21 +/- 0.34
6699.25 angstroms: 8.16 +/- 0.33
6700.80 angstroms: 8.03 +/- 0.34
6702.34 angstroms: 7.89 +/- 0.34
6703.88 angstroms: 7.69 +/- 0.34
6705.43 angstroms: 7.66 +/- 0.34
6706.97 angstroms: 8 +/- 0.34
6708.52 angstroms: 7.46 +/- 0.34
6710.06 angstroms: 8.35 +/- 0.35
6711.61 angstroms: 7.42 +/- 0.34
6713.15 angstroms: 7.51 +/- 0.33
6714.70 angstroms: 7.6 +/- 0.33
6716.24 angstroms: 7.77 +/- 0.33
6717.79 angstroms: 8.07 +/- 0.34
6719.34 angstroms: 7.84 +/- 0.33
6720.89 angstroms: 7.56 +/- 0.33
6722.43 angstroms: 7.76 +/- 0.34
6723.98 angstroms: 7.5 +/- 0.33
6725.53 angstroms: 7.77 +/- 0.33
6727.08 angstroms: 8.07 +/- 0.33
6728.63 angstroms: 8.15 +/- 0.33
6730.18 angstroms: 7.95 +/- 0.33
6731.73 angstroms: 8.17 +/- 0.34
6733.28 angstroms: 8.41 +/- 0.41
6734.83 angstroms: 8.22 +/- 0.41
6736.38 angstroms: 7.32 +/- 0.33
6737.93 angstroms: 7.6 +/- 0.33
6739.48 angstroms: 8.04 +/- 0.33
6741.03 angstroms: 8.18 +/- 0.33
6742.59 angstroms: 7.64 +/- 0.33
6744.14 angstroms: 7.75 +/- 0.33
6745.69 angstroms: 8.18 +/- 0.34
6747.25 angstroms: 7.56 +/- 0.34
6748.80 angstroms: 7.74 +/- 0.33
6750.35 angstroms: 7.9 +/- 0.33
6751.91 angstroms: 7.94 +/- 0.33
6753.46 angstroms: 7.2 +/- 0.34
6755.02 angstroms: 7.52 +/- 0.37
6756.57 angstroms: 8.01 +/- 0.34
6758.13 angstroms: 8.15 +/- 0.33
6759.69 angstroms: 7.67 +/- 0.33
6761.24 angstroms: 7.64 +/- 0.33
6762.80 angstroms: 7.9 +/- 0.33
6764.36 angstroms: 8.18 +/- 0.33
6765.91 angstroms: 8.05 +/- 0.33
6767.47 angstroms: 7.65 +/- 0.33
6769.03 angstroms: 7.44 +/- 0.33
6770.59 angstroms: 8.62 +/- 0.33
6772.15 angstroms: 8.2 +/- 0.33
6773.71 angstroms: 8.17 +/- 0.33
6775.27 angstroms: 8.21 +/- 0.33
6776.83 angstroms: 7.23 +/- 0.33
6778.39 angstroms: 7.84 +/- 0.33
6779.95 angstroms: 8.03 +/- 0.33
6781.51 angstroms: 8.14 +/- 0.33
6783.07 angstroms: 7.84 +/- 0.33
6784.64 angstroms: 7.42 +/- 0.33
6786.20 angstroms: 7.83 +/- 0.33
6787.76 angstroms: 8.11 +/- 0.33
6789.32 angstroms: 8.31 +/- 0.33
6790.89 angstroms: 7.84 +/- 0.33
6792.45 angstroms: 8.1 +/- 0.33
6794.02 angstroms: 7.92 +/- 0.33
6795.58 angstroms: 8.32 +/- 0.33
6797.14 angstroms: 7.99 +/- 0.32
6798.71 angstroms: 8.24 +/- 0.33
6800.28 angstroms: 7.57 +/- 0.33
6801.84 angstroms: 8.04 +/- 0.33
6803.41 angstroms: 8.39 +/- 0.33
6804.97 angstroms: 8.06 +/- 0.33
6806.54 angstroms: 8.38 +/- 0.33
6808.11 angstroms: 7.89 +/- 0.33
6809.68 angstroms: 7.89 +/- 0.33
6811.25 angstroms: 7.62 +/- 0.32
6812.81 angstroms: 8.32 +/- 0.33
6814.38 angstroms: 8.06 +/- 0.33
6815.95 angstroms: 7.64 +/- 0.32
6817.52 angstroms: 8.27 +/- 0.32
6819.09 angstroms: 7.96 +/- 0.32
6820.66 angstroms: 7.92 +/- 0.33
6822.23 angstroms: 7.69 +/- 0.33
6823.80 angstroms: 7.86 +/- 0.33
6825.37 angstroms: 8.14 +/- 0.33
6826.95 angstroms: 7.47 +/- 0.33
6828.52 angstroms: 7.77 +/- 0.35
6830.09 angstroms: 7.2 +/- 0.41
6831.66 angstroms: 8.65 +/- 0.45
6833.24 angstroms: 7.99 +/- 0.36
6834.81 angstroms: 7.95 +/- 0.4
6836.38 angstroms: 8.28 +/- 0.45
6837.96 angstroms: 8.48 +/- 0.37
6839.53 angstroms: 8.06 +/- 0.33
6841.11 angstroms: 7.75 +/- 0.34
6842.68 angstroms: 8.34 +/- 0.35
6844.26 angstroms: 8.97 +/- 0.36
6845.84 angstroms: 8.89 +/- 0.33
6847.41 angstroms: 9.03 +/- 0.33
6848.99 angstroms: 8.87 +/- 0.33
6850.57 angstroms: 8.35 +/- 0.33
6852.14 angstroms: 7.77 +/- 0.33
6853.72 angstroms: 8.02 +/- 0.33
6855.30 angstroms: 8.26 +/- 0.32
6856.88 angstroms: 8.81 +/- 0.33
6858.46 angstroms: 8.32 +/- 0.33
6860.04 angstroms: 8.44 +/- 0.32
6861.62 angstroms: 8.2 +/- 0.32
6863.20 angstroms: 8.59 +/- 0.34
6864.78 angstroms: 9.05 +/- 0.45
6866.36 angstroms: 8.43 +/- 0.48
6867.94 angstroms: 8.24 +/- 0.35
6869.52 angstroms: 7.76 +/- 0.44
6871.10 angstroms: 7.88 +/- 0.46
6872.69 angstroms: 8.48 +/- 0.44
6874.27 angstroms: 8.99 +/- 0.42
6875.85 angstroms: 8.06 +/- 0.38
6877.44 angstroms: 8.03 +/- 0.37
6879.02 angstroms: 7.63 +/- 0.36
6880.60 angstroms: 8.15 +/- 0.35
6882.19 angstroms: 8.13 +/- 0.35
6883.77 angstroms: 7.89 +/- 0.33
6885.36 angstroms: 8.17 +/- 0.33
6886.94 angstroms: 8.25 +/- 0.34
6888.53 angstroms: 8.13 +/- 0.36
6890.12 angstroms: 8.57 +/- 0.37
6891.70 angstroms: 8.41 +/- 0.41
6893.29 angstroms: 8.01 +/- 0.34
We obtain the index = 2.90 angstroms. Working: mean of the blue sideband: 8.11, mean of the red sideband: 8.08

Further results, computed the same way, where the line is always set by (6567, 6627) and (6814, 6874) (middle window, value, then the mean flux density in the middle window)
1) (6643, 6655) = 0.25 angstroms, 8.04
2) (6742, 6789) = 2.01 angstroms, 7.87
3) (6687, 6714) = 1.92 angstroms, 7.63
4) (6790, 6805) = 0.30 angstroms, 8.05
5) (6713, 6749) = 1.58 angstroms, 7.86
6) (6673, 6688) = 2.73 angstroms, 6.72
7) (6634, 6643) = 0.28 angstroms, 7.97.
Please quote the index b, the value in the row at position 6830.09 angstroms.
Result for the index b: 7.2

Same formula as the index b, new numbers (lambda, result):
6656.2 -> 7.73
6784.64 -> 7.42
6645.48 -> 8.09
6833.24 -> 7.99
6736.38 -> 7.32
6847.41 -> 9.03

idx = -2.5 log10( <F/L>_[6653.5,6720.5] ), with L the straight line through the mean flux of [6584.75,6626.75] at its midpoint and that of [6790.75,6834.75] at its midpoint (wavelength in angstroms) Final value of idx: 0.08 mag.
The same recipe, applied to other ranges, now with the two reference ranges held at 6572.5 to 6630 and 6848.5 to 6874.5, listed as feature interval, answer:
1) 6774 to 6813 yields 0.05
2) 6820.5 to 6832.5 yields 0.07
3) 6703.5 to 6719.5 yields 0.07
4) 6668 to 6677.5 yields 0.12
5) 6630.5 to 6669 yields 0.03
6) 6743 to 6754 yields 0.07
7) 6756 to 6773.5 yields 0.05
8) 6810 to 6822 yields 0.05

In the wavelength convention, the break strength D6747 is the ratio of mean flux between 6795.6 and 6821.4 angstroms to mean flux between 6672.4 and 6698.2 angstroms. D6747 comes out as 1.14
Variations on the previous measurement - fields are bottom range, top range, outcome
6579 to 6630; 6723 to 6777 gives 0.96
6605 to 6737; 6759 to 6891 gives 1.04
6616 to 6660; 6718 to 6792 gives 0.98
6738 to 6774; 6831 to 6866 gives 1.07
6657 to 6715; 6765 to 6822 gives 1.06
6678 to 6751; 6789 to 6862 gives 1.07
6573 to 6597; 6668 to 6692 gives 0.85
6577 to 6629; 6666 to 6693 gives 0.86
